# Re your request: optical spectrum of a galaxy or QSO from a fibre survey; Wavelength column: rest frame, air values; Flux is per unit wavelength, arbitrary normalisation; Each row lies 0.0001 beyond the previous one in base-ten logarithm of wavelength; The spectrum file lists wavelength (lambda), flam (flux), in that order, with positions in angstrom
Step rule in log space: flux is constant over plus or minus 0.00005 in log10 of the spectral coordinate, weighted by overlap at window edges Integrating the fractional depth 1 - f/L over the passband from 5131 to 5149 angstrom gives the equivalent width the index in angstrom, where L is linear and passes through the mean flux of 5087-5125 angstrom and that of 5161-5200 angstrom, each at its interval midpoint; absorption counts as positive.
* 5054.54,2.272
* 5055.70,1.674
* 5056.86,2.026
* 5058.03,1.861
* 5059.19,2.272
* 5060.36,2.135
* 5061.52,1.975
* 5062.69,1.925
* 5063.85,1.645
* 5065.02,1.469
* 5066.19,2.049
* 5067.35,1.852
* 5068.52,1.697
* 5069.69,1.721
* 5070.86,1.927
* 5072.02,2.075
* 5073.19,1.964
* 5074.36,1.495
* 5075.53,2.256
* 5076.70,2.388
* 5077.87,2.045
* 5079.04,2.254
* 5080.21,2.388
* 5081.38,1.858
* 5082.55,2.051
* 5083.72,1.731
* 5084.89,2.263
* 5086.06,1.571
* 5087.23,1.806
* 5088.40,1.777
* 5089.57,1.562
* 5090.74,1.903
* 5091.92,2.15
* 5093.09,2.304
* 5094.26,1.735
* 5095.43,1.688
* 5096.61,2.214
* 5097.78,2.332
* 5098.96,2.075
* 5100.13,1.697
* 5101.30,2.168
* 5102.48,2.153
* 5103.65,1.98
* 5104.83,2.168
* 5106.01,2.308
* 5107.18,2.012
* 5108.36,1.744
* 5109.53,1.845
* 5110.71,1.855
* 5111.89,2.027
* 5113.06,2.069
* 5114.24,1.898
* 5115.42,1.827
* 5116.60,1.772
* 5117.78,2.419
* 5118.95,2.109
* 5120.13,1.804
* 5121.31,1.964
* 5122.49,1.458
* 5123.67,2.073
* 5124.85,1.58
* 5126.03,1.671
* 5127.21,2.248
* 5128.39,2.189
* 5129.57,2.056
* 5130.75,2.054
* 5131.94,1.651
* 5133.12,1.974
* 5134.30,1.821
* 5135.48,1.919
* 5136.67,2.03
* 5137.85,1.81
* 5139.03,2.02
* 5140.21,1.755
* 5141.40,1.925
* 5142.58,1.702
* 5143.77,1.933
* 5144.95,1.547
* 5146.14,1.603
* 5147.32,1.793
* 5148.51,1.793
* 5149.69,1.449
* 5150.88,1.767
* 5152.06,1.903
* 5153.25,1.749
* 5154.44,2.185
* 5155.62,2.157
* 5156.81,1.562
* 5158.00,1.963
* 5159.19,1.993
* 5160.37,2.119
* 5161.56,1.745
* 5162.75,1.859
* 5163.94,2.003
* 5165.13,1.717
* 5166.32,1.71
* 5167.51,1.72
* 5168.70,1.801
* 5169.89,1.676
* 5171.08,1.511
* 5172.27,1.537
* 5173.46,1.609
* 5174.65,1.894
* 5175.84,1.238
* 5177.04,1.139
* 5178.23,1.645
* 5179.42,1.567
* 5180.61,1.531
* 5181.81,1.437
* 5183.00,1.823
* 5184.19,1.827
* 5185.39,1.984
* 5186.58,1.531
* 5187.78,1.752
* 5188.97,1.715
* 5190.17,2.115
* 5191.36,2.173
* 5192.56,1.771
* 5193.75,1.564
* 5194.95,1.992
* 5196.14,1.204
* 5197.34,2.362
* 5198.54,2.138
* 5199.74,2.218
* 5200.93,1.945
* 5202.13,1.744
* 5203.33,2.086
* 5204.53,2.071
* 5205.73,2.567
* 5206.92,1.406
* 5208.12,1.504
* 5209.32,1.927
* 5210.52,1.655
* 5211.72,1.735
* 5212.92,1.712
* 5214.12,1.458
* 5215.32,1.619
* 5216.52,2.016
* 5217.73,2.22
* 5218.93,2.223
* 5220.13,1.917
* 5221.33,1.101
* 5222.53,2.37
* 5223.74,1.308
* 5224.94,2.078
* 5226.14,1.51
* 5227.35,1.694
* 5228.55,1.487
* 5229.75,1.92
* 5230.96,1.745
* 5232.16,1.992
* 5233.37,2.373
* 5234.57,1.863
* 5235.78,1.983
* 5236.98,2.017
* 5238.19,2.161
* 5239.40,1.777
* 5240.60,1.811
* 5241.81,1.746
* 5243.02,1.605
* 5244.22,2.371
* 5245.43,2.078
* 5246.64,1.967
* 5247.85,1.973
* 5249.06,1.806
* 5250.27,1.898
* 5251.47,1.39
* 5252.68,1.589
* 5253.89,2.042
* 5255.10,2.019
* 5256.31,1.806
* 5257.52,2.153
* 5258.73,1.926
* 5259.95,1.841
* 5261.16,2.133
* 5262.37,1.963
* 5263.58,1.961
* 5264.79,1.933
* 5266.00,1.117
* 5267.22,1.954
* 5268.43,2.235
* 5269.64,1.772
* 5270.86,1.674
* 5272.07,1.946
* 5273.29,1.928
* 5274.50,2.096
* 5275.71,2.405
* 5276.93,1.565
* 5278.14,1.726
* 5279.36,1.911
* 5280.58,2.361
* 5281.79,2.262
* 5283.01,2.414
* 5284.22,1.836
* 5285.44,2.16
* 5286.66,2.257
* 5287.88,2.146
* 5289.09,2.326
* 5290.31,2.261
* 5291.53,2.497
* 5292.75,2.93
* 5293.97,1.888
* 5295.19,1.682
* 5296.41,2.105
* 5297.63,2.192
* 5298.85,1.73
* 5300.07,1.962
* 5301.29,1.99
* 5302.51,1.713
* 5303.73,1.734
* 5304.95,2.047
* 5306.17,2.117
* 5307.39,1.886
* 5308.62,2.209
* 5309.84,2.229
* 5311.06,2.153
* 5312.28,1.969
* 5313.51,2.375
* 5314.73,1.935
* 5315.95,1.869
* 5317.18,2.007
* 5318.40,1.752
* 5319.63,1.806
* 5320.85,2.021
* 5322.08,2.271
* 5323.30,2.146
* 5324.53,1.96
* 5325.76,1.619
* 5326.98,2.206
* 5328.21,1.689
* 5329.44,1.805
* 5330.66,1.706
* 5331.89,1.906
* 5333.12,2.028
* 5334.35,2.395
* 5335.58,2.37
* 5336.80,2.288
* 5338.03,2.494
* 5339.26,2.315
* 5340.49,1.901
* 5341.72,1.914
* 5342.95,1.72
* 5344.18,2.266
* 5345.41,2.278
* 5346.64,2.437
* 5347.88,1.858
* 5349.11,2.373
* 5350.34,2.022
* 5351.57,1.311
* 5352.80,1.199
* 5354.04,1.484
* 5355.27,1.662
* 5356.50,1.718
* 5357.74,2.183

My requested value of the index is 0.3 angstrom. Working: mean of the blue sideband 1.96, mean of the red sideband 1.74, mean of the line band 1.82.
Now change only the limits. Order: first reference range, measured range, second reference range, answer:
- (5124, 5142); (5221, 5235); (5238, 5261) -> 0.7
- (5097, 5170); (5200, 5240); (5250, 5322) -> 2.1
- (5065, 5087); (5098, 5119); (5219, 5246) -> -0.8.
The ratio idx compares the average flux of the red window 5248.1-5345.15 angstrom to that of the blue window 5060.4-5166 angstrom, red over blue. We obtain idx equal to 1.0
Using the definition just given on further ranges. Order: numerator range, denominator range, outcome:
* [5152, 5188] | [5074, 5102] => 0.87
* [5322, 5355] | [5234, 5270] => 1.05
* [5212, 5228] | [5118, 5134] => 0.93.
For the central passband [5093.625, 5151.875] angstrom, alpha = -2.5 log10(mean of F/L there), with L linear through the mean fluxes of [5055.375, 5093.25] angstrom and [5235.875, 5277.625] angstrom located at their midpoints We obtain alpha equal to 0.01 mag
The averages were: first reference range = 1.94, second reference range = 1.9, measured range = 1.91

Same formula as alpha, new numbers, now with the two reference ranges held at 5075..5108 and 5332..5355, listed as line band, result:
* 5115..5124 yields 0.06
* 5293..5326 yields 0.02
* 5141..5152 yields 0.17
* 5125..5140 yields 0.05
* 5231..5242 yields 0.03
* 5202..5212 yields 0.09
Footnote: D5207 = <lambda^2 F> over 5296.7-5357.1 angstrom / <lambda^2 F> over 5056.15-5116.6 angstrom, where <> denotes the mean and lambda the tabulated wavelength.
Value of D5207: 1.1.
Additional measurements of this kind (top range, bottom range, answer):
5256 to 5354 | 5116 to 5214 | 1.17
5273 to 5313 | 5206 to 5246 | 1.16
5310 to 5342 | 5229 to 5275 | 1.10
